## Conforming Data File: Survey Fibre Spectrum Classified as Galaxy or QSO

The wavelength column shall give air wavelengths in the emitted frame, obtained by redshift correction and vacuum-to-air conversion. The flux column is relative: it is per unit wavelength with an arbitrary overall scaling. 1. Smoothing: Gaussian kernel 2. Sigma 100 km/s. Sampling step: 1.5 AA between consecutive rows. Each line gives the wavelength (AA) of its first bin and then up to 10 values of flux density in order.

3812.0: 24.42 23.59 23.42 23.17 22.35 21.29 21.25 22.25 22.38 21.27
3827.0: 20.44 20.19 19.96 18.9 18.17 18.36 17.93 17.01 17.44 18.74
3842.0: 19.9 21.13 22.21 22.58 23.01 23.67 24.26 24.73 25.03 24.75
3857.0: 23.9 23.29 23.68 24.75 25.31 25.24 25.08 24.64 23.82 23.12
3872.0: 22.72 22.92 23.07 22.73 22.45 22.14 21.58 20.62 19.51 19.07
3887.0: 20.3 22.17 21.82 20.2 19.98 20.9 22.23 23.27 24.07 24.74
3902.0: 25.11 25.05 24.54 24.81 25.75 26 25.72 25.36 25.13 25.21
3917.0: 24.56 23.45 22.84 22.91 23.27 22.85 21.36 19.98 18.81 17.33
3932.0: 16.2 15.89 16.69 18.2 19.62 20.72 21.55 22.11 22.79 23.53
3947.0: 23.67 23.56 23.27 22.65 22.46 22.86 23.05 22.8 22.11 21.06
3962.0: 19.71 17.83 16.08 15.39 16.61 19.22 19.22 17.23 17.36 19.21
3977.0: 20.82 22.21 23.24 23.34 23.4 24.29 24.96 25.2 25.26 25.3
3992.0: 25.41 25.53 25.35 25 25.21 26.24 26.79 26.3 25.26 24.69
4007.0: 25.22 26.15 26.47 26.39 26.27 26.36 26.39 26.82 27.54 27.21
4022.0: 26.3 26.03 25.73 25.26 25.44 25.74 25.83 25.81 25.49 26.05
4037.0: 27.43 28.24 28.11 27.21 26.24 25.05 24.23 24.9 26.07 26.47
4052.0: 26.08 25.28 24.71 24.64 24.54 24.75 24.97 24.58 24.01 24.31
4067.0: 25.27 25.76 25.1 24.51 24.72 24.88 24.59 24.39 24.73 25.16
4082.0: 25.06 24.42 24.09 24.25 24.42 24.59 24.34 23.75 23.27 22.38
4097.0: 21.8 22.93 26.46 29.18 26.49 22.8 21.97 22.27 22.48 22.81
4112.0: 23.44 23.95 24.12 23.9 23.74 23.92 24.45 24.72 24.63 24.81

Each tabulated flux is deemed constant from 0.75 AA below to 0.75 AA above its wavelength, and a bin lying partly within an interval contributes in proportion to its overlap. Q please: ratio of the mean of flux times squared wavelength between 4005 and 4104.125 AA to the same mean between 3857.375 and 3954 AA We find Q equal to 1.2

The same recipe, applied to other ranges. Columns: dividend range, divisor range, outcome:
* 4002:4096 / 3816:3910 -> 1.25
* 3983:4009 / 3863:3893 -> 1.21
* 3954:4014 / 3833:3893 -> 1.10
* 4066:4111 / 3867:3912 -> 1.18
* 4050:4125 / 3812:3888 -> 1.25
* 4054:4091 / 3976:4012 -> 1.03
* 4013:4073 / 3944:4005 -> 1.19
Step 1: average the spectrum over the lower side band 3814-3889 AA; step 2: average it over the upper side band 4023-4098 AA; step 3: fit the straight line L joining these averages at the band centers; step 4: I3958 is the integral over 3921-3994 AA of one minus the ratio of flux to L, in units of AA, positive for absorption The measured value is 7.41 AA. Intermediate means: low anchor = 22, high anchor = 25.1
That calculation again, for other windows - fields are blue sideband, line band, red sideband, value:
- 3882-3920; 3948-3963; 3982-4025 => 1.40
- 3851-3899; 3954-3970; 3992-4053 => 3.27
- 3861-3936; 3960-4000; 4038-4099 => 3.11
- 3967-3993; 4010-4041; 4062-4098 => -4.63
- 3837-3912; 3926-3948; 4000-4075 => 3.75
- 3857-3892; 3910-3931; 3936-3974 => -1.32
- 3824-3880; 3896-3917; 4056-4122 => -2.09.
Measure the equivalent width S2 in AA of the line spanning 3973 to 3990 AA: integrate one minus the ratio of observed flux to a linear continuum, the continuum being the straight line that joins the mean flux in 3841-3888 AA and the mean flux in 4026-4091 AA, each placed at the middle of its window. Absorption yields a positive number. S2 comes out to 1.2 AA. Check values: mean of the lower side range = 22.9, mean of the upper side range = 25.3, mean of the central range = 22.6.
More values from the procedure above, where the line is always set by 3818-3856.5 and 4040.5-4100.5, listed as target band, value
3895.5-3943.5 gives 0.0 AA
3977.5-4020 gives -3.1 AA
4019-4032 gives -1.1 AA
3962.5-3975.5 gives 3.2 AA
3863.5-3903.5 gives -1.2 AA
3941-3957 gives -0.1 AA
